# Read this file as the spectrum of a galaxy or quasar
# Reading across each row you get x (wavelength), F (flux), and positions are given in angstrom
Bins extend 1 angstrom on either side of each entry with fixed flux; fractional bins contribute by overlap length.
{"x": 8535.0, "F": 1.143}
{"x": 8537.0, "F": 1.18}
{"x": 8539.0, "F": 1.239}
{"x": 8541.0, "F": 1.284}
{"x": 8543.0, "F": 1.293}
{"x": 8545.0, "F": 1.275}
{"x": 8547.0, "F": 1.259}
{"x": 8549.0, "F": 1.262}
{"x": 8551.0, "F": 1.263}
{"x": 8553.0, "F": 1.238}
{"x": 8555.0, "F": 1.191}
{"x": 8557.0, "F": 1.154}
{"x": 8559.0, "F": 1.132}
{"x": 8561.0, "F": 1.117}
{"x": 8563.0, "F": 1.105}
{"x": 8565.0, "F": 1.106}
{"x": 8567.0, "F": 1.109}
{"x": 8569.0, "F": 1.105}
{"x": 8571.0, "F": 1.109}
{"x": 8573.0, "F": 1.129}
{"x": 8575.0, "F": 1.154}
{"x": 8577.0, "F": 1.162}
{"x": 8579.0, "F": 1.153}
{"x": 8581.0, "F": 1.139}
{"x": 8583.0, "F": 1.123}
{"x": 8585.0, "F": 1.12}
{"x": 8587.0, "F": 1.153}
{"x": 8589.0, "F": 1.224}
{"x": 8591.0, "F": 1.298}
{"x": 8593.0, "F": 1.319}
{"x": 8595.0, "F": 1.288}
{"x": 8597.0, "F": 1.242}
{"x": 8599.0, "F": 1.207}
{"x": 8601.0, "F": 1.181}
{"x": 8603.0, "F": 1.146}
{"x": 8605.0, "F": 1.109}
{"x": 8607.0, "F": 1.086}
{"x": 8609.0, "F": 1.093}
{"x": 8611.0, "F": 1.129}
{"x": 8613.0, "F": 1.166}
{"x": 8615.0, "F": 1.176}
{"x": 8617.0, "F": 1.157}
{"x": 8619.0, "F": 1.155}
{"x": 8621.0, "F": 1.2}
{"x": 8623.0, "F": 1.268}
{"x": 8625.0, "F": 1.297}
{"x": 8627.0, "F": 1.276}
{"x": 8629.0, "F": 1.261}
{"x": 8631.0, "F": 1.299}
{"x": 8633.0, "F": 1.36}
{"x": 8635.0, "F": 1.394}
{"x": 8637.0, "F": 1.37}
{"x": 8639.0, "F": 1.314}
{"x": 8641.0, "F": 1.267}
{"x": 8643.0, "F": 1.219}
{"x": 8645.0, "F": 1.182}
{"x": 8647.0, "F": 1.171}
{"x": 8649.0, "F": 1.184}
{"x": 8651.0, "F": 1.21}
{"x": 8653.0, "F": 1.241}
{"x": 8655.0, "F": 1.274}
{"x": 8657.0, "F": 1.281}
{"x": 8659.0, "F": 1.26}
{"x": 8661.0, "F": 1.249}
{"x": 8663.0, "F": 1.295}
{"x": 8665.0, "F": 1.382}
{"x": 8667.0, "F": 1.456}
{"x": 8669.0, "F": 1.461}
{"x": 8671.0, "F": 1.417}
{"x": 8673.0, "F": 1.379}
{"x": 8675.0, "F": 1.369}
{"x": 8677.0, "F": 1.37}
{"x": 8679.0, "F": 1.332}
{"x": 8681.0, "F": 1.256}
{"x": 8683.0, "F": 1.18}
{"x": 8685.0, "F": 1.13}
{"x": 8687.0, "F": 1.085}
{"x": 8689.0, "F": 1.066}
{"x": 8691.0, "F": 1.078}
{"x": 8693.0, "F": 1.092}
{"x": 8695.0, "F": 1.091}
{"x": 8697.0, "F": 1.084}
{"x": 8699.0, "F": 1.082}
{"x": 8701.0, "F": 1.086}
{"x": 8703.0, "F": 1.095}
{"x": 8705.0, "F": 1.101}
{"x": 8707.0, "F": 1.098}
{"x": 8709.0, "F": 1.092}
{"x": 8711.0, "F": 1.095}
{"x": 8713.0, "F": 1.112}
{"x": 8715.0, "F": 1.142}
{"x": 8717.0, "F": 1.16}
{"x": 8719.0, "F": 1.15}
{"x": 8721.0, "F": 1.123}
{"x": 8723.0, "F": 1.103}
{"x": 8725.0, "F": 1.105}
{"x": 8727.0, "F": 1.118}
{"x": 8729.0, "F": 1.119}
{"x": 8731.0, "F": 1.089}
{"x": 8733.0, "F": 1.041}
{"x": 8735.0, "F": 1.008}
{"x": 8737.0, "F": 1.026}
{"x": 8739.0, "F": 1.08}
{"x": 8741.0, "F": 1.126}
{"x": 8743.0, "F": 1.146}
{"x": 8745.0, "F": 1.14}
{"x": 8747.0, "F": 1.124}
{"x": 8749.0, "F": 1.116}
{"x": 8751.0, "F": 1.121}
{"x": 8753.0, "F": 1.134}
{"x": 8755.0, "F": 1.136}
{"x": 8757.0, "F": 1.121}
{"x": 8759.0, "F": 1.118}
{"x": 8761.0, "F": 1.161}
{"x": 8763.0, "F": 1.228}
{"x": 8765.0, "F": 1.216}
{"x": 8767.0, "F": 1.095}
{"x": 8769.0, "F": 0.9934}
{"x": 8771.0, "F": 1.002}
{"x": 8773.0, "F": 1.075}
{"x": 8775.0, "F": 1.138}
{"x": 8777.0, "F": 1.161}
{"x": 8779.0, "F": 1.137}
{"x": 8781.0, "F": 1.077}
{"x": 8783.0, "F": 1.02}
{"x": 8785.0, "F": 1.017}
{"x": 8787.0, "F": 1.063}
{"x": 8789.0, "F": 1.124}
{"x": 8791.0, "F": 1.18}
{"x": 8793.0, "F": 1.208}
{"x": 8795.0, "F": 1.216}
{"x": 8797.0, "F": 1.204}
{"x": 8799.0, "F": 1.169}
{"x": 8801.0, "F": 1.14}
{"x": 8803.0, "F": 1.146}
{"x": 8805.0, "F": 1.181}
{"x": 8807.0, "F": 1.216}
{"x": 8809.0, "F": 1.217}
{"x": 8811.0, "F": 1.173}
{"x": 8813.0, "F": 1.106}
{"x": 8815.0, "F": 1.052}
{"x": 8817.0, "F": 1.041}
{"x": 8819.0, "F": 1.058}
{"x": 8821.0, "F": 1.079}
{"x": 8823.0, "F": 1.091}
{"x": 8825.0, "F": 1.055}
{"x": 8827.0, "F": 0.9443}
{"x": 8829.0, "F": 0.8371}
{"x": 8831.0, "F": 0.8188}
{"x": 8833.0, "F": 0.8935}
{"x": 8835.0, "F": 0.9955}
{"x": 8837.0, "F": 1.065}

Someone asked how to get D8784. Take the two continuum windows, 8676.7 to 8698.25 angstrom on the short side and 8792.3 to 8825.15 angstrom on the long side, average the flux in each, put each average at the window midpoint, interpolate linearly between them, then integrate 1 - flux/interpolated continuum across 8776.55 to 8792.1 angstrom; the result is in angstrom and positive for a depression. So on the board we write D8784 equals 0.6 angstrom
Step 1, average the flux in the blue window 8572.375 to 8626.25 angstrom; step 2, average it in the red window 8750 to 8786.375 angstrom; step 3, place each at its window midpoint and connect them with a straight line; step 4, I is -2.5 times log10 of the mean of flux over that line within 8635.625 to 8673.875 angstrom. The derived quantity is -0.12 mag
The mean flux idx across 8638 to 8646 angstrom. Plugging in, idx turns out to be 1.25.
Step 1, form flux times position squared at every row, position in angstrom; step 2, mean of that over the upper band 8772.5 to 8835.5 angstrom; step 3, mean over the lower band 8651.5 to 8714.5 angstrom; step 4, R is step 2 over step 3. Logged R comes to 0.92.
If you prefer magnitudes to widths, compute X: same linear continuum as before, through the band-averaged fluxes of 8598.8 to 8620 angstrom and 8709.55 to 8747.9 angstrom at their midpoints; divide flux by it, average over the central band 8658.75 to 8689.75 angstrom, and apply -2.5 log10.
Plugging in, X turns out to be -0.16 mag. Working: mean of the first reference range 1.14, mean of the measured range 1.3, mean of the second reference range 1.11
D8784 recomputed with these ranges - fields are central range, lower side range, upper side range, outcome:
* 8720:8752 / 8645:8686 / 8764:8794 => 2.01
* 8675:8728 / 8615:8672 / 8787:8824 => 4.09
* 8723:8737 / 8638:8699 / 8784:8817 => 1.41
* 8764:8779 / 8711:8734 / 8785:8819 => 0.44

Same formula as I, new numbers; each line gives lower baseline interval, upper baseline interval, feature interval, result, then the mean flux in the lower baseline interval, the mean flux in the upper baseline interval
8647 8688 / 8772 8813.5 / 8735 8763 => 0.07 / 1.29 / 1.14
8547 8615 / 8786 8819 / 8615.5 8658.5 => -0.08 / 1.17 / 1.15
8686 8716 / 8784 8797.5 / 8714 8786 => 0.01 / 1.09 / 1.14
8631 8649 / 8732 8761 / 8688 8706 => 0.10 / 1.28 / 1.1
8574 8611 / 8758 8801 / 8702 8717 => 0.03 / 1.18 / 1.12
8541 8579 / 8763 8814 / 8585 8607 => -0.03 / 1.18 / 1.13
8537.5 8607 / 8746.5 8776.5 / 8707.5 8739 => 0.03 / 1.19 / 1.12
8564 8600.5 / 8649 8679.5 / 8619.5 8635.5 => -0.02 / 1.17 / 1.33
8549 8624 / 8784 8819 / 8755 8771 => 0.02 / 1.17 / 1.14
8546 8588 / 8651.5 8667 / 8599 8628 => 0.04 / 1.16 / 1.29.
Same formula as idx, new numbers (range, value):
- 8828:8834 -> 0.85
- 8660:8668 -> 1.35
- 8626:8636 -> 1.32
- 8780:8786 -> 1.04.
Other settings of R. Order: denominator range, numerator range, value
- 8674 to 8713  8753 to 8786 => 0.98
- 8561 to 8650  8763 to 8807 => 0.98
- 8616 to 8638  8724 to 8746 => 0.88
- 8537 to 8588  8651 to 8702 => 1.08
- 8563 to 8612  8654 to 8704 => 1.09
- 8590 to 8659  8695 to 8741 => 0.91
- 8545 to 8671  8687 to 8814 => 0.95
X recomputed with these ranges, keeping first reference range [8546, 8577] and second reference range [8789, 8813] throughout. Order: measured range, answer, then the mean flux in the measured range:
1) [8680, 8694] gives 0.04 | 1.13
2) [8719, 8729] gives 0.05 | 1.12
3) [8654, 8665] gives -0.10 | 1.28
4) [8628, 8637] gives -0.14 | 1.33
